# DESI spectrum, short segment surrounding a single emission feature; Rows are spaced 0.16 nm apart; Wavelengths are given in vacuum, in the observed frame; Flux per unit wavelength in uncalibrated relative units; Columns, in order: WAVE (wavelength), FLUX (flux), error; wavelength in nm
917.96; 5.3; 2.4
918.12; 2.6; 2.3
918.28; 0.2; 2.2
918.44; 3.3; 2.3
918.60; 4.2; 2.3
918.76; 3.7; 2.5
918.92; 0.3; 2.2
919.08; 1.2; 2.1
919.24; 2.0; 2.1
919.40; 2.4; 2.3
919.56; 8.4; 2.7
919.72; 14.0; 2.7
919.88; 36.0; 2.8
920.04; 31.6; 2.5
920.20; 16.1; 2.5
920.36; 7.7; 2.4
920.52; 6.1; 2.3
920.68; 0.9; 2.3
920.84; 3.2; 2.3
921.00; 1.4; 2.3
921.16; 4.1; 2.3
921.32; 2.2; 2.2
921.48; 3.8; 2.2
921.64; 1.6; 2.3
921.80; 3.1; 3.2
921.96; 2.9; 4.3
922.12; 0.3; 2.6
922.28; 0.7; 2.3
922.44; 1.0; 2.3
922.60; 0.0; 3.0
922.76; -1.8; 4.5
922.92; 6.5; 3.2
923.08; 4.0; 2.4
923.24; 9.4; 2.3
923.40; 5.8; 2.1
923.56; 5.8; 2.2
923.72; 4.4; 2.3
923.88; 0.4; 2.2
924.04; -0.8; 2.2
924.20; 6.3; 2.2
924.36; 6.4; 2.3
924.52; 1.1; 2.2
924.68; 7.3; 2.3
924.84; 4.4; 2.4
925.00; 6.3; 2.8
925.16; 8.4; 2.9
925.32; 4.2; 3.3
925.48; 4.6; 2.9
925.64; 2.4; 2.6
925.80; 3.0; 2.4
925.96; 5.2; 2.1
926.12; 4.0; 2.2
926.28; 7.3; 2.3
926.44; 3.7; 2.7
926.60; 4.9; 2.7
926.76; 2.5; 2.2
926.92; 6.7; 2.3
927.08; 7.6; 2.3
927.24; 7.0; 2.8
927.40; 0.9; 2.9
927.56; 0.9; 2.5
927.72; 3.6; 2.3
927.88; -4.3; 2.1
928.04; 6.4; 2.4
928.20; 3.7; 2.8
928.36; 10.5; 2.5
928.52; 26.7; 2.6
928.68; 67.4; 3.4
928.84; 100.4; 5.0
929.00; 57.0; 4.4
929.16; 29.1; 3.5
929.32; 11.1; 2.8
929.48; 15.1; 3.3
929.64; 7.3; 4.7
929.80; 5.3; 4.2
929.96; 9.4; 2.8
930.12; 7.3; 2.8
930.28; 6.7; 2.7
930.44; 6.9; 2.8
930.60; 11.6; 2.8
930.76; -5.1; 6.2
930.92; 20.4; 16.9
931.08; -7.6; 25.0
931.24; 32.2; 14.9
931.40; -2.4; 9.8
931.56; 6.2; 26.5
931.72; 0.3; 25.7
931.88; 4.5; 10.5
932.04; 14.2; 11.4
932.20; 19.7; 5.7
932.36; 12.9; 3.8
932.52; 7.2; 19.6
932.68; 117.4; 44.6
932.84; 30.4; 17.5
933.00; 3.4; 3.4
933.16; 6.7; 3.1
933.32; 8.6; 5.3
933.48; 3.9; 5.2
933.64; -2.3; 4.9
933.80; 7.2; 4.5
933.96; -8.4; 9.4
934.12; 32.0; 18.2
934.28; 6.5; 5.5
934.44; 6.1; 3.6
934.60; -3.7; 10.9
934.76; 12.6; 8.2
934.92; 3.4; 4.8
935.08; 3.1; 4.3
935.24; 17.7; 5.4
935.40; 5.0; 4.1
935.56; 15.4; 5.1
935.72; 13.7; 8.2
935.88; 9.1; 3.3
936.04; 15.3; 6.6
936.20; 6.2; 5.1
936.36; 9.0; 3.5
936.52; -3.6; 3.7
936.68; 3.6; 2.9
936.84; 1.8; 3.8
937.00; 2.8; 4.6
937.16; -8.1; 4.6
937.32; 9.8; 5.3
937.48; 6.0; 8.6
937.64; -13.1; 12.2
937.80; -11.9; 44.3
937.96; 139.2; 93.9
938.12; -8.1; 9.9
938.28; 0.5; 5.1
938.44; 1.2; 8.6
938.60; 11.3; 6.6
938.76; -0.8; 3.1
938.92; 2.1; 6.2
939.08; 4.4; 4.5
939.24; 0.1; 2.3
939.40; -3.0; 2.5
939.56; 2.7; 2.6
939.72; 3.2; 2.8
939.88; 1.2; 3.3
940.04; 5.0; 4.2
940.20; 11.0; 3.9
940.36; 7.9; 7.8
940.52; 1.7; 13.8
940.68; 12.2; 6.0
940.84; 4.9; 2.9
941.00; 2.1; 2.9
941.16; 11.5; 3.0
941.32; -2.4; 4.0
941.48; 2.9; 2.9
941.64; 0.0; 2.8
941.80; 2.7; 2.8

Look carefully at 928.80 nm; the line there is [O III] 5007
